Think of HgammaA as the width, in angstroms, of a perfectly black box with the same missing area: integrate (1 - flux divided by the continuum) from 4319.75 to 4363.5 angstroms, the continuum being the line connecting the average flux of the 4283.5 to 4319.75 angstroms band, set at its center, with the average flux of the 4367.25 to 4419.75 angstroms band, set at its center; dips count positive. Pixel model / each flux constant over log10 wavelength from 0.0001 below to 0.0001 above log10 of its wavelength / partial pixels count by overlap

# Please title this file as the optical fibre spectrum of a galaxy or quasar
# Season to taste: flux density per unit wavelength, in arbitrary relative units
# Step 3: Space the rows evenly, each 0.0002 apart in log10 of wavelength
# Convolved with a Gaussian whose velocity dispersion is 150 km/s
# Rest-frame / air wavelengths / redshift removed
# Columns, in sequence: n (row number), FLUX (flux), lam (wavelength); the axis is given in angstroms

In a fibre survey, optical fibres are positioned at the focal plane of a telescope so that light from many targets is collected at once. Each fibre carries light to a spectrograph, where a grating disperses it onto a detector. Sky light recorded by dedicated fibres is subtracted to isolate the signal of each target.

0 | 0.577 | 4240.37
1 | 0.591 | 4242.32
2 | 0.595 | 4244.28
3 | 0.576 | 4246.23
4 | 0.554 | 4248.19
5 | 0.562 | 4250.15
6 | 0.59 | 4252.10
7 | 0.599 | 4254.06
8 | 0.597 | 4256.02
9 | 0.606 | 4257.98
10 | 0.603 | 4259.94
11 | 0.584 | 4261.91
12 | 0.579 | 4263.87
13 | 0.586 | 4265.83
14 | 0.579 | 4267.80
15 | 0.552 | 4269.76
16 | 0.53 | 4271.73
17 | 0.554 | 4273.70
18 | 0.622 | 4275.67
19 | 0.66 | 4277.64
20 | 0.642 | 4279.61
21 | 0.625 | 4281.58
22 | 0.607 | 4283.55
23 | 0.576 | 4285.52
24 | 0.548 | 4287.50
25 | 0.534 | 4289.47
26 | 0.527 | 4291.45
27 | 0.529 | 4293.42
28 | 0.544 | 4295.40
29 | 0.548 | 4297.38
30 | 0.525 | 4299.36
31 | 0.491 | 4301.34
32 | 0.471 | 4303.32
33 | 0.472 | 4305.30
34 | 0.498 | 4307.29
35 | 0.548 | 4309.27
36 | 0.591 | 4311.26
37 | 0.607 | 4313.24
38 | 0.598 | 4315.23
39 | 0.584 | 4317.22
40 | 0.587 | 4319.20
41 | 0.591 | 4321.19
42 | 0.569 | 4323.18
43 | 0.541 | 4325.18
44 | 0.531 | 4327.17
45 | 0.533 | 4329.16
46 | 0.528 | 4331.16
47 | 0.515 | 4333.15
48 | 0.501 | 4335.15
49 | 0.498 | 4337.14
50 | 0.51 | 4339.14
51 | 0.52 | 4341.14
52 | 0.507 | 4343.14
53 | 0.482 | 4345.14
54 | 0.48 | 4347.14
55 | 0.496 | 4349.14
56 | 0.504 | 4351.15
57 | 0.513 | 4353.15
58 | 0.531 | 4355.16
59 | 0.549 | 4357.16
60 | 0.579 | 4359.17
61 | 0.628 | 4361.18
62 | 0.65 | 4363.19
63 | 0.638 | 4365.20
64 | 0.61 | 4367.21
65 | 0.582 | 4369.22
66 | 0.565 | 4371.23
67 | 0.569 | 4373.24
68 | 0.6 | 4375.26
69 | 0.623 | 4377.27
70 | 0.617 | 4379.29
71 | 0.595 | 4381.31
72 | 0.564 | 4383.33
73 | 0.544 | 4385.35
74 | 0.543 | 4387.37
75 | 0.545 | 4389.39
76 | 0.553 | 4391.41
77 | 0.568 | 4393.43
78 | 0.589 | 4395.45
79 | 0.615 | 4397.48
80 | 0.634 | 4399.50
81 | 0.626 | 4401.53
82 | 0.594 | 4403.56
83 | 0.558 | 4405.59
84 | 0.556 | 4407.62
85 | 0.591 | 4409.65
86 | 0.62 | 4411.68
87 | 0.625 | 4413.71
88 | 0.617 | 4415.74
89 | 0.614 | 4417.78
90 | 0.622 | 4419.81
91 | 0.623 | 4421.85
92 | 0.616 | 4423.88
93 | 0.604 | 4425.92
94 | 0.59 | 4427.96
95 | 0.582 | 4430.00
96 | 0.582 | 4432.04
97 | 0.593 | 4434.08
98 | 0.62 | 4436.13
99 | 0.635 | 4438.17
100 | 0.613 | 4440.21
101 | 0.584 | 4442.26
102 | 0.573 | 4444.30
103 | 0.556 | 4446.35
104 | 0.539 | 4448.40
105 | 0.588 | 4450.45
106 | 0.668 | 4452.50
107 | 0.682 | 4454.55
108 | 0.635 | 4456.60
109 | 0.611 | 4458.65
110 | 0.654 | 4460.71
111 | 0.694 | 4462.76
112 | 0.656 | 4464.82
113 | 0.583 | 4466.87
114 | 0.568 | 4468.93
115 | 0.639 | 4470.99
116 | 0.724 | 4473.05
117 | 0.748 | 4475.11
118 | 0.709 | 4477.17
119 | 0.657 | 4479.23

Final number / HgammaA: 2.4 angstroms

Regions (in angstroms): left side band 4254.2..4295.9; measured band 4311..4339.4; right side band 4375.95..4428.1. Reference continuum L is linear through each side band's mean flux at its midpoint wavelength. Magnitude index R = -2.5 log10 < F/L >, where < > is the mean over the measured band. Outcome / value 0.06 mag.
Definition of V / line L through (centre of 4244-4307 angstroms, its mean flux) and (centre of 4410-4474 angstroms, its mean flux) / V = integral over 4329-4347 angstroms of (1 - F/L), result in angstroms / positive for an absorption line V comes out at 2.37 angstroms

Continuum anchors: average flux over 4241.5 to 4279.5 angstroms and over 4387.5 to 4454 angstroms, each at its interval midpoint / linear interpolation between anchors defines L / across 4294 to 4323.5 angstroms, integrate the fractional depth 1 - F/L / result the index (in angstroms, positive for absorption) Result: 2.1 angstroms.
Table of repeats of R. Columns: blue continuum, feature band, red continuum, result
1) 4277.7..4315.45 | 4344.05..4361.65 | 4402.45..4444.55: 0.096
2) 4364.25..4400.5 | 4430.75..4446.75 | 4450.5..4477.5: 0.068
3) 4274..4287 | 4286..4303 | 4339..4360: 0.127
